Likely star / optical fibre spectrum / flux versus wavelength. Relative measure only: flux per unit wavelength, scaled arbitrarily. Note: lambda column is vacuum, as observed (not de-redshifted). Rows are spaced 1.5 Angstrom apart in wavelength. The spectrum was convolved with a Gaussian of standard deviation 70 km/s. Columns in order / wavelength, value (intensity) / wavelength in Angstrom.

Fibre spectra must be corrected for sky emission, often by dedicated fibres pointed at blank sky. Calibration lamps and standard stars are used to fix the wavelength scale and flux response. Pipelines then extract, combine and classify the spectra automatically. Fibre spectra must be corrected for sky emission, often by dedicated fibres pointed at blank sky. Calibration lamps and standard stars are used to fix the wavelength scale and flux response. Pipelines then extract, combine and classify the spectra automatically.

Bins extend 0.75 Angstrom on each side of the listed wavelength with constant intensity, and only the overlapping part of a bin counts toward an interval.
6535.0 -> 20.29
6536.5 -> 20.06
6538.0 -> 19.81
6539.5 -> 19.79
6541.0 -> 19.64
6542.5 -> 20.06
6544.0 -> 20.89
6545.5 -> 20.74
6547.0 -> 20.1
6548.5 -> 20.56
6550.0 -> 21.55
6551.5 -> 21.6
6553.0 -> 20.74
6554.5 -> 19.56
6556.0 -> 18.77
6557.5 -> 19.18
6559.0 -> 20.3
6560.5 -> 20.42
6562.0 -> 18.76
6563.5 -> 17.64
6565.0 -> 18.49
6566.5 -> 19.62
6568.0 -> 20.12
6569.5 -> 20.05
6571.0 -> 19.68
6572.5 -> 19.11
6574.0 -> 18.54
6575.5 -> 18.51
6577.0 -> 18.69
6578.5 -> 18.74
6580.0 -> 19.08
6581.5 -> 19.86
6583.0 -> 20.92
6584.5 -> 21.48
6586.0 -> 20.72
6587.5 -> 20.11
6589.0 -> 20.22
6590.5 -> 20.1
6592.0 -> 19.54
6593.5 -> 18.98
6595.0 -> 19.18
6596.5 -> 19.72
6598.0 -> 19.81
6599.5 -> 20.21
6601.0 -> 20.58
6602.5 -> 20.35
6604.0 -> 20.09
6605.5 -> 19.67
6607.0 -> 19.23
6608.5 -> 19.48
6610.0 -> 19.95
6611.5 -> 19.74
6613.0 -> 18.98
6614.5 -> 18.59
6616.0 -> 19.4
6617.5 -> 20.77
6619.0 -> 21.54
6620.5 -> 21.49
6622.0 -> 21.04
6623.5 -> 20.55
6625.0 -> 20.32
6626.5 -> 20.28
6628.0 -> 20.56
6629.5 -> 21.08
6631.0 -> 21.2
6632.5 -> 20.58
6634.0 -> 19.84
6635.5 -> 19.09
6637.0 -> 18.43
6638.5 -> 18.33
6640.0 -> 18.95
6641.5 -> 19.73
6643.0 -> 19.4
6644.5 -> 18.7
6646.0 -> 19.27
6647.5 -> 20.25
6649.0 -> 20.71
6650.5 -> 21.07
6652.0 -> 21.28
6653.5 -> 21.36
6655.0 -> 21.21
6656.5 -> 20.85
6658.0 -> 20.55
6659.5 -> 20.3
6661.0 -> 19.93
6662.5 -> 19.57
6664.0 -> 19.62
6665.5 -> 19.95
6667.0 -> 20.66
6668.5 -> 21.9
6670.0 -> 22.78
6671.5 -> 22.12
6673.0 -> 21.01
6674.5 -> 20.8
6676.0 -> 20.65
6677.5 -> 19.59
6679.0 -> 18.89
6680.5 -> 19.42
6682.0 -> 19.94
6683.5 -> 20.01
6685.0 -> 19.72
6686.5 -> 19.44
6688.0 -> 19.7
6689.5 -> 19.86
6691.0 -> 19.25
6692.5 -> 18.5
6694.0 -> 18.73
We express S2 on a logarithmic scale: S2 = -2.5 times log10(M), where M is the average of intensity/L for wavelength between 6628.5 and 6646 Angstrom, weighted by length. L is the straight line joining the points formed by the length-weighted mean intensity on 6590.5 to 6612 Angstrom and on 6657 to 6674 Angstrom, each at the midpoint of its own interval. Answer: 0.041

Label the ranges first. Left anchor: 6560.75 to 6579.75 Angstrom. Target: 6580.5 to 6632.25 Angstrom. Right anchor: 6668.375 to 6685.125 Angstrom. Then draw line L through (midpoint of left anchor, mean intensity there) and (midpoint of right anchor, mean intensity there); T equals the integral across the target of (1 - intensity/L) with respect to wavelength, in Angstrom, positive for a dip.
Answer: -1.6 Angstrom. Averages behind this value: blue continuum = 19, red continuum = 20.6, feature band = 20.2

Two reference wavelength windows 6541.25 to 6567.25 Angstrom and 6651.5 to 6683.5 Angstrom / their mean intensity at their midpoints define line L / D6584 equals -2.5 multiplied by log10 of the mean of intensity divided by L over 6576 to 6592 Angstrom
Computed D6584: 0.01 mag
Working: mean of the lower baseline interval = 19.9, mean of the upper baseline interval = 20.6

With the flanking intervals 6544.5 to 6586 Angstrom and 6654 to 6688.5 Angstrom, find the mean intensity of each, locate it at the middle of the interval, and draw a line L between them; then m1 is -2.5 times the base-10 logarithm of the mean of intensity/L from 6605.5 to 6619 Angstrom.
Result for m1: 0.02 mag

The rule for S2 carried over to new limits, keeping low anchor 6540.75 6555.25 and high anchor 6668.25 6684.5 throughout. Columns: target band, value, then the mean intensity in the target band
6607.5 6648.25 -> 0.04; 19.9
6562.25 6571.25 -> 0.07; 19.2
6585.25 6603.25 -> 0.03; 20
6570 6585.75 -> 0.06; 19.5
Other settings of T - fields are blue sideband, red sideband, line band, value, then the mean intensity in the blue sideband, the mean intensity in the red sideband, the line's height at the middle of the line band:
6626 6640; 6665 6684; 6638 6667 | 0.20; 19.9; 20.6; 20.2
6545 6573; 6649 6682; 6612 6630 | -0.06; 19.8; 20.6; 20.3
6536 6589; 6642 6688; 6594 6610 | 0.16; 19.8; 20.4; 20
